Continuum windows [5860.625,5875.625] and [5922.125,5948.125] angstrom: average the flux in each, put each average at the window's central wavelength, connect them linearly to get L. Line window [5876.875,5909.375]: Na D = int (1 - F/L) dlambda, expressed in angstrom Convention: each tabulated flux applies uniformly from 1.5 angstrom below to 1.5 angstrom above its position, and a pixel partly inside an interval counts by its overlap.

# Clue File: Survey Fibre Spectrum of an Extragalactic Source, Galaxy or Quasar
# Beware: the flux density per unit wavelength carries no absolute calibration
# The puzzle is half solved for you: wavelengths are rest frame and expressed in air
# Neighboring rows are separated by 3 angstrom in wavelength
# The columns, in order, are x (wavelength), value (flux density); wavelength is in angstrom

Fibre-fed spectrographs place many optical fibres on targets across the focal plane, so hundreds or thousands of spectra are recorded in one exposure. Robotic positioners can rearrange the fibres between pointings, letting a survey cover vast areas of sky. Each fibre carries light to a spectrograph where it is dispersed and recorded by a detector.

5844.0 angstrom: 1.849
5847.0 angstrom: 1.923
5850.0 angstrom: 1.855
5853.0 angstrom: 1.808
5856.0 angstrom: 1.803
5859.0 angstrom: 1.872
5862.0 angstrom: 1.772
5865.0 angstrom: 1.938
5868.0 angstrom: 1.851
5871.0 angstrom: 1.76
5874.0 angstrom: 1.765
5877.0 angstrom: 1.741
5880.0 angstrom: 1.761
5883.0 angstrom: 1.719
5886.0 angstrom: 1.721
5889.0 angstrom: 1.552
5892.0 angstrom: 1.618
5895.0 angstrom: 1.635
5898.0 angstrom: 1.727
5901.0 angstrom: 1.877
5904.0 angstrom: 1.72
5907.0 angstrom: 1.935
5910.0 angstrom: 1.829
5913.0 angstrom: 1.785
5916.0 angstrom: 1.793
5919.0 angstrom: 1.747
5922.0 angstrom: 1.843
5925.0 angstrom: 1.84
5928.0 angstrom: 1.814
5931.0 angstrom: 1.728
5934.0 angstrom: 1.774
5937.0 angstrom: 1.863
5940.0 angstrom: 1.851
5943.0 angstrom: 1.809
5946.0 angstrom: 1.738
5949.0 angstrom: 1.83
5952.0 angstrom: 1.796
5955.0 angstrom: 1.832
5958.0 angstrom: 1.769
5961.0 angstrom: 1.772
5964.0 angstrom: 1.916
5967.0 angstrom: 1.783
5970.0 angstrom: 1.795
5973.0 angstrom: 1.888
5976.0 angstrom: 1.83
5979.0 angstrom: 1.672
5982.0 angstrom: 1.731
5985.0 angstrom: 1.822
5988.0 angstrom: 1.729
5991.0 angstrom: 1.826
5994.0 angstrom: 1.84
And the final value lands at 1.5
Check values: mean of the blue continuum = 1.82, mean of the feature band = 1.73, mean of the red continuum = 1.8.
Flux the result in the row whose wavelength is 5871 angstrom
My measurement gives 1.76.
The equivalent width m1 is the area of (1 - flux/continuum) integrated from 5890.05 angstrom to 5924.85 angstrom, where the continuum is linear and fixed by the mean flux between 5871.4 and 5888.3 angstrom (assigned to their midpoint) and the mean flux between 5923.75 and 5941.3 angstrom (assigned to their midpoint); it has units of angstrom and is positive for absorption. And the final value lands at 0.0 angstrom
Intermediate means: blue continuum 1.73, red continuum 1.81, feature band 1.77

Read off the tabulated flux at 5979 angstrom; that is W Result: 1.672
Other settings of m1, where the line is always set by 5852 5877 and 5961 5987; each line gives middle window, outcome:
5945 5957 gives 0.0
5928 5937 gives 0.1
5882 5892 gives 0.9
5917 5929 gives 0.0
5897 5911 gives -0.1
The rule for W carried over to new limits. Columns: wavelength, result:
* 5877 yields 1.741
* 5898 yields 1.727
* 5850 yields 1.855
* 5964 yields 1.916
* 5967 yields 1.783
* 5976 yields 1.83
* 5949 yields 1.83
